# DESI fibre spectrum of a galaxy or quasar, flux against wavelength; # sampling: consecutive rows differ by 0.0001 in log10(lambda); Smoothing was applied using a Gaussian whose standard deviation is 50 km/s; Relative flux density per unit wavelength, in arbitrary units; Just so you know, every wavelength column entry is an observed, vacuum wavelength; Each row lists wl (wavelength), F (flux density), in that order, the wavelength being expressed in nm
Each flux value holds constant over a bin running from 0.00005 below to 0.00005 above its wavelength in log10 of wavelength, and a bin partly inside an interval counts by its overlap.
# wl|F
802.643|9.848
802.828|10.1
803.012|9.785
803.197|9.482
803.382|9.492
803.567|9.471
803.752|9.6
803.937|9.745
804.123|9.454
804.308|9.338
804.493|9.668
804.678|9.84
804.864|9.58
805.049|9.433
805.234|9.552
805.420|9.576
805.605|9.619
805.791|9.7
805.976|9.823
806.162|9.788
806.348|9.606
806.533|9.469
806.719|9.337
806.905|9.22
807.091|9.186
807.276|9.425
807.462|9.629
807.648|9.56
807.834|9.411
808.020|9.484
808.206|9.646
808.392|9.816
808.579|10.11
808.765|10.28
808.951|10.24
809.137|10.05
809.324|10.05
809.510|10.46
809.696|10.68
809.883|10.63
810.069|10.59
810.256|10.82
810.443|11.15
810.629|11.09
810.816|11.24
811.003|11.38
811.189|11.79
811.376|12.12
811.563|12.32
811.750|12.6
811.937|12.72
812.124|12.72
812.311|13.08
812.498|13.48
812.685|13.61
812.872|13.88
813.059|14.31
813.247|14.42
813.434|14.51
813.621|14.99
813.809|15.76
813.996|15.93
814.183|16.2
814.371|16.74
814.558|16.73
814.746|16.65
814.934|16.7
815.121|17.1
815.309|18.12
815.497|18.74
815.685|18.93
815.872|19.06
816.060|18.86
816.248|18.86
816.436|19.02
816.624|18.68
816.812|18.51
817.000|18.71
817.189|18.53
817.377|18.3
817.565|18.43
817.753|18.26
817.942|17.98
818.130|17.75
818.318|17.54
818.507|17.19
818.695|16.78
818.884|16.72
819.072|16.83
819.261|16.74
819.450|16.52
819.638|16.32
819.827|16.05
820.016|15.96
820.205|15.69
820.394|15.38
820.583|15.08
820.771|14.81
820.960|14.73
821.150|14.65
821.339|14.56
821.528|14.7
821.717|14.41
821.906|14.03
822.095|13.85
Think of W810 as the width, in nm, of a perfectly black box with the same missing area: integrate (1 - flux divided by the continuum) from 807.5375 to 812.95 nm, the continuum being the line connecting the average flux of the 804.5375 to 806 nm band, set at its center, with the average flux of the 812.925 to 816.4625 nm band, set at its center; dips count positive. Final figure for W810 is 0.915 nm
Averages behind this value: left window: 9.63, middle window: 11.2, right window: 16.9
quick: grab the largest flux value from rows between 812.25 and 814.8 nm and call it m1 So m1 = 16.74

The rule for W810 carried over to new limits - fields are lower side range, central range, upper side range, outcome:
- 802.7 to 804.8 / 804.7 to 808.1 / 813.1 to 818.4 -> 0.54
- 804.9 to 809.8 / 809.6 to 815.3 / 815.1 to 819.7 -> 0.16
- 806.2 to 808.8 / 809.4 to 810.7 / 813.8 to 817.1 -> 0.15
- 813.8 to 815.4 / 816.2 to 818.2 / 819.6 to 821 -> -0.28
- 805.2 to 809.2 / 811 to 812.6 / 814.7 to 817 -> 0.19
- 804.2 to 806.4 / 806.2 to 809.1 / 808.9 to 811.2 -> 0.16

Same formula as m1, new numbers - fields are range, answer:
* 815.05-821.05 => 19.06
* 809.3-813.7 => 14.99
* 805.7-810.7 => 11.15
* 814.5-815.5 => 18.74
